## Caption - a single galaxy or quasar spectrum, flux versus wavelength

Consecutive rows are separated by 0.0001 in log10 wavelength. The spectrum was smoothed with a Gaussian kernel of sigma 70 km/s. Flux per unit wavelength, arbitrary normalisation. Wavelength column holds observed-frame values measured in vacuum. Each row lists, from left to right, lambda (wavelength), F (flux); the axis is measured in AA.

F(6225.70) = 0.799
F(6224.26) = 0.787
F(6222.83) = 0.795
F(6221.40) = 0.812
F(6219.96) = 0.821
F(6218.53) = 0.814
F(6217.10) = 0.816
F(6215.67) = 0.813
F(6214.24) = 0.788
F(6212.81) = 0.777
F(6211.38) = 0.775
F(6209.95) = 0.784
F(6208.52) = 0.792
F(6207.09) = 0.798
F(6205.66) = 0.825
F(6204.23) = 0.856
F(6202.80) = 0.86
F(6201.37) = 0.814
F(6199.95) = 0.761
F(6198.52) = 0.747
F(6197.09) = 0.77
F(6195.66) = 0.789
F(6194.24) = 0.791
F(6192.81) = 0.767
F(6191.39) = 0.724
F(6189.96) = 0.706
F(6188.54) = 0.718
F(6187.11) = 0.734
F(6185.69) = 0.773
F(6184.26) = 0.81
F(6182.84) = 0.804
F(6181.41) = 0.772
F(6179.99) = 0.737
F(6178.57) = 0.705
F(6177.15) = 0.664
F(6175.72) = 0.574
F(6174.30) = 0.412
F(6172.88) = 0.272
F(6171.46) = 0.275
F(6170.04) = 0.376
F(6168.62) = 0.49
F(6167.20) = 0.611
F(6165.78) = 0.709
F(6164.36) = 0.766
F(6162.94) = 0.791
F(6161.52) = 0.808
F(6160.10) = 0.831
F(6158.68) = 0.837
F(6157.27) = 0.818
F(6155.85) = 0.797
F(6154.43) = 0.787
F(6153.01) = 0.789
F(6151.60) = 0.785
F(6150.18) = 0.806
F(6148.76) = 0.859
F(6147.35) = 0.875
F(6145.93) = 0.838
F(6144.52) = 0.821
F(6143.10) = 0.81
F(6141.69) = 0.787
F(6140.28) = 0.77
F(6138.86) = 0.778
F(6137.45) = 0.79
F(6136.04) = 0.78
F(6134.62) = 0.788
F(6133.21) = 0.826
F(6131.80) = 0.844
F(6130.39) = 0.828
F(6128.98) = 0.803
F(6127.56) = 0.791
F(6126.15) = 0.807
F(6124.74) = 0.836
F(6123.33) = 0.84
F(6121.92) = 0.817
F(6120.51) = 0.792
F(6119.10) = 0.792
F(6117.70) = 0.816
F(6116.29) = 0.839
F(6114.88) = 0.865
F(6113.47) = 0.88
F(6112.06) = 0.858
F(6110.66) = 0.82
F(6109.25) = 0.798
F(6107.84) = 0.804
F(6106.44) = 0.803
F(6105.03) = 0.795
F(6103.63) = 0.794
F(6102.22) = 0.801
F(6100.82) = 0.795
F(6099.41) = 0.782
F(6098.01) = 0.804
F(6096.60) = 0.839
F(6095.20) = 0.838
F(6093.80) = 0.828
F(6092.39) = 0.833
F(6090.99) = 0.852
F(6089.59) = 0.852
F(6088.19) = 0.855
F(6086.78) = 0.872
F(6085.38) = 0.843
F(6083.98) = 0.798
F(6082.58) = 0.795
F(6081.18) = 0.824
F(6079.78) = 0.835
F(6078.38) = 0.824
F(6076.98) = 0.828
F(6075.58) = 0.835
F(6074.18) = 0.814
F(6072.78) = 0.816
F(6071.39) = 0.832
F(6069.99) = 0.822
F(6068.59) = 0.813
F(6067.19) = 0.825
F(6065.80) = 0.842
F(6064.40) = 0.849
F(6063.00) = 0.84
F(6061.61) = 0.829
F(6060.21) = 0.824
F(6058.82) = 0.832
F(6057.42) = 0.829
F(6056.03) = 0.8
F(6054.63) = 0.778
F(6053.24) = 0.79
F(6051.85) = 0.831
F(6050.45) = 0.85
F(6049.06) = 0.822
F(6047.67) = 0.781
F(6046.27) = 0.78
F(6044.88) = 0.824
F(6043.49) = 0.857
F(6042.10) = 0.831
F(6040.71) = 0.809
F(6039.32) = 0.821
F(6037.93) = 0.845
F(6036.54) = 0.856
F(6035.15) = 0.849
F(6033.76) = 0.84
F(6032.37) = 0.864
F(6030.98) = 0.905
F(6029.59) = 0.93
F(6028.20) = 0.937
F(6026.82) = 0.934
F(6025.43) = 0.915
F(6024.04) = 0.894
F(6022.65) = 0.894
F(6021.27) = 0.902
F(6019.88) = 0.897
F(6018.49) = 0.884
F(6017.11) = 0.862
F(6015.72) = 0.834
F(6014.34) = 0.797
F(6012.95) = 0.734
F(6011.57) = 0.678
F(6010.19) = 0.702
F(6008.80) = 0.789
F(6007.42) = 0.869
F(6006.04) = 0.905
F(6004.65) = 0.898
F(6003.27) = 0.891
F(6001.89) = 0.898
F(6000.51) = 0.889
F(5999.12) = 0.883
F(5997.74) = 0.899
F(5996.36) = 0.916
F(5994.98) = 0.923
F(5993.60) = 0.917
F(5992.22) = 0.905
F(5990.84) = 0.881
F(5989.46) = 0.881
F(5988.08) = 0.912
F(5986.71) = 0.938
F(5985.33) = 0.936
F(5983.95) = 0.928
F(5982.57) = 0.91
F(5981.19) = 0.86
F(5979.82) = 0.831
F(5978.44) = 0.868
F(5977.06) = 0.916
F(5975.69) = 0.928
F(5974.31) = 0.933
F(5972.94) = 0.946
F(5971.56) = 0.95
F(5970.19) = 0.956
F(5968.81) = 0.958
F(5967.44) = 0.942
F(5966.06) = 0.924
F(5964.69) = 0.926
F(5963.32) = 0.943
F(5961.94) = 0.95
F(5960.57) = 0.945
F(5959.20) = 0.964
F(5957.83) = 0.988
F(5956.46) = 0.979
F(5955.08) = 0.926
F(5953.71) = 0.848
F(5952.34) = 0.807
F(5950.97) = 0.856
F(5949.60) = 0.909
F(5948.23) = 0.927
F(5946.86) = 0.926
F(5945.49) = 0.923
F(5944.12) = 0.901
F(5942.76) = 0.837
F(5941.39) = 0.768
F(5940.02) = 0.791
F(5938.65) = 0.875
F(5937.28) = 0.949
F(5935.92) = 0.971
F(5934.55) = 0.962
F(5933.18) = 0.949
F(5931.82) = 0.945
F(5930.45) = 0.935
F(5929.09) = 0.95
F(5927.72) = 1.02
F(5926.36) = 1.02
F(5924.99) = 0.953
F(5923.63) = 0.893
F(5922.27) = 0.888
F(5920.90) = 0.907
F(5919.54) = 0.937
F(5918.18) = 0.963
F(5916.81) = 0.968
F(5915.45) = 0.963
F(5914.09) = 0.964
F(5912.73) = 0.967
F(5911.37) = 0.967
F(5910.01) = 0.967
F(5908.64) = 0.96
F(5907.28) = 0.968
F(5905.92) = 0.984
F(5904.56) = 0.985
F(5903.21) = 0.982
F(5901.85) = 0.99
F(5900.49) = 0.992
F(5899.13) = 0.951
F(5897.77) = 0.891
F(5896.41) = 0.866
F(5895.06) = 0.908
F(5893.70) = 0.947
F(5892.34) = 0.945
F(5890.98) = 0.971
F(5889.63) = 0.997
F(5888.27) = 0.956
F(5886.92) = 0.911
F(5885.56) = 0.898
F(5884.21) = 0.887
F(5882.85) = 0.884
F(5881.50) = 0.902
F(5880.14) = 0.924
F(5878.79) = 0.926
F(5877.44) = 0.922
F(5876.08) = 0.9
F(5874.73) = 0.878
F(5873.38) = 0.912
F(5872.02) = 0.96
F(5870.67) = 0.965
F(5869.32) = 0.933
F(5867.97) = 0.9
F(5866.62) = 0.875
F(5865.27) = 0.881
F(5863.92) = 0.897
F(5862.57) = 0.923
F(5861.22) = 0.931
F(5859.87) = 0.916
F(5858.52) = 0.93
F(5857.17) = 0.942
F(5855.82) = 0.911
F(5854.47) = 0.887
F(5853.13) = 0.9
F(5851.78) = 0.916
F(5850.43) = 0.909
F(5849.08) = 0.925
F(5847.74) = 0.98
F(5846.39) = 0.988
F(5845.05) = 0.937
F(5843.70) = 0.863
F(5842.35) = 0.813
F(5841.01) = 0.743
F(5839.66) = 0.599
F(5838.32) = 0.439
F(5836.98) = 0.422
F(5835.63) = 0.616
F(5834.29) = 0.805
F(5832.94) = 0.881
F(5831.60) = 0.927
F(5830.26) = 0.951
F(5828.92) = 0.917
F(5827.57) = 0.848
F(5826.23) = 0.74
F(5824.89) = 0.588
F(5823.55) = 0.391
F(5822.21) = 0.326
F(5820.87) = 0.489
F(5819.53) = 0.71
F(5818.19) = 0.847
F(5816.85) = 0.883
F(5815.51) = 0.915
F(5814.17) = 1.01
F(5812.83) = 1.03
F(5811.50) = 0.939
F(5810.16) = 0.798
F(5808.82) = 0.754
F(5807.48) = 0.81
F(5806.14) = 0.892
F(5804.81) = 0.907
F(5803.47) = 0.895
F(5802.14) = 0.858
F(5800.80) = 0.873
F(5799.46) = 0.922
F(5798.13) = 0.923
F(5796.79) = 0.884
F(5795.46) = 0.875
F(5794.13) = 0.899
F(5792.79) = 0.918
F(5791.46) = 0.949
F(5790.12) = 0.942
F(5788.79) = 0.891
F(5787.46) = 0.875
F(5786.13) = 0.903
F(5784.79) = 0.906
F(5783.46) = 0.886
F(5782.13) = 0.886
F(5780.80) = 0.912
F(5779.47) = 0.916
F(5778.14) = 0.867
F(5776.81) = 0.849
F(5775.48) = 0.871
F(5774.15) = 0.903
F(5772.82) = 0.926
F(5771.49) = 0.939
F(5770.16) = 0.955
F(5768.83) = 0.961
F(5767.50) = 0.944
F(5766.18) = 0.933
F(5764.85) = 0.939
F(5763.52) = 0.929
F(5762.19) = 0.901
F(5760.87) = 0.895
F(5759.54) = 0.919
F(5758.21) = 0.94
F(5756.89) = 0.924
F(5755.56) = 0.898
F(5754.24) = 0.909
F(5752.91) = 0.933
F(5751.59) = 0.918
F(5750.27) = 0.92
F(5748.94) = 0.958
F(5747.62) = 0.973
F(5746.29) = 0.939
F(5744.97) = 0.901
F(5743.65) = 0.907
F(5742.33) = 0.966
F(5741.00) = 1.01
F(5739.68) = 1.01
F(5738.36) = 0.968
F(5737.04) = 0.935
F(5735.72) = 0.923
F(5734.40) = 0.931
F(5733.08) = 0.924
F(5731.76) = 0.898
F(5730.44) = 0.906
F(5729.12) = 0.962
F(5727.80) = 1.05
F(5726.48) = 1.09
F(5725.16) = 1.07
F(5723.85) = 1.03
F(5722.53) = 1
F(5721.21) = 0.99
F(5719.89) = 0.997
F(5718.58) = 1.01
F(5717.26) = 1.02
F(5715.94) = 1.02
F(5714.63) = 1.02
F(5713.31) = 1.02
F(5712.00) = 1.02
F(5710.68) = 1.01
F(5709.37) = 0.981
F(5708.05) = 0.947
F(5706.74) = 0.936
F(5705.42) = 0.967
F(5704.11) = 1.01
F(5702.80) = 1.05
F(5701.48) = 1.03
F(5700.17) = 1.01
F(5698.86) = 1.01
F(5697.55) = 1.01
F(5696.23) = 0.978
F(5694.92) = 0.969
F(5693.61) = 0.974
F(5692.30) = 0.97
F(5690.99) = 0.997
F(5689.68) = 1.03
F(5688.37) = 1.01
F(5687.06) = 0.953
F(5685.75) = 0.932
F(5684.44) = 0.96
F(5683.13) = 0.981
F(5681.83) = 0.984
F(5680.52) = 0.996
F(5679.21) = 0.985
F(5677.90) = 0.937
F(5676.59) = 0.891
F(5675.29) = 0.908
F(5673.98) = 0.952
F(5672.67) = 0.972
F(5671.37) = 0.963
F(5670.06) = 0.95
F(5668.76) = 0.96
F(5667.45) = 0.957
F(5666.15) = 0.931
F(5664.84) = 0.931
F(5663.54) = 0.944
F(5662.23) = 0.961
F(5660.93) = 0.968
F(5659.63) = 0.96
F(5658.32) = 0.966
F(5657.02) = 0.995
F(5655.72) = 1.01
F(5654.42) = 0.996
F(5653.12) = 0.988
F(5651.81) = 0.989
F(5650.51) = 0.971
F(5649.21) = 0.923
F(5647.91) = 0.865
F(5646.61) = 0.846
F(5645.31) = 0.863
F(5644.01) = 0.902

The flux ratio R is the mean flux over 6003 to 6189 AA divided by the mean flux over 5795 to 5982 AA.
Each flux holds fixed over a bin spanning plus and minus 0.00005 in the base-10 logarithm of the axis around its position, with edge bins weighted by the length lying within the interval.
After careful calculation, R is 0.90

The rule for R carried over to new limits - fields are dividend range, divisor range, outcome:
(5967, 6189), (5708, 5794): 0.86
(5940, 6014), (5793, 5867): 1.08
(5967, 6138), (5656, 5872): 0.93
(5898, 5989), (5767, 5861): 1.10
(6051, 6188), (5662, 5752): 0.80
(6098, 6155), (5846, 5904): 0.88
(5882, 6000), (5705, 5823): 1.01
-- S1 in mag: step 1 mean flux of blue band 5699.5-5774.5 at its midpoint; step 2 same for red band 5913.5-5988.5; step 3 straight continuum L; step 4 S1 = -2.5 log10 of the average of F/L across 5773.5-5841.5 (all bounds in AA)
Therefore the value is 0.16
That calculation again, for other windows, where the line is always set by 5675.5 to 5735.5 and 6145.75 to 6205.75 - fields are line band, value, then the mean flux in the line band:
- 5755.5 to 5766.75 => 0.04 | 0.92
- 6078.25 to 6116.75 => -0.08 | 0.826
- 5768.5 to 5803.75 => 0.05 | 0.903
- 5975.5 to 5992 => -0.08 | 0.899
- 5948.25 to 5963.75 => -0.09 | 0.919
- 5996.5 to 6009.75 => -0.07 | 0.878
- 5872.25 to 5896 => -0.04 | 0.922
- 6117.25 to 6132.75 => -0.09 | 0.816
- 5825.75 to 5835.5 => 0.08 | 0.855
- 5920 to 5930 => -0.10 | 0.947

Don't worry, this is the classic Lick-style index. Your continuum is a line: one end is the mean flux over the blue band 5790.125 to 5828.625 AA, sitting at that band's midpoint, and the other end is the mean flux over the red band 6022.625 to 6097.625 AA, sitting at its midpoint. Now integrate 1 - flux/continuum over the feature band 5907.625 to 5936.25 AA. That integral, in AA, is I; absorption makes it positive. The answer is -4.4 AA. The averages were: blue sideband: 0.82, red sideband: 0.839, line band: 0.954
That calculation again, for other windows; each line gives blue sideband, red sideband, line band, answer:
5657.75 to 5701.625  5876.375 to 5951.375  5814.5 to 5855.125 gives 7.3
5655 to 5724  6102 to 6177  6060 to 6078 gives -0.8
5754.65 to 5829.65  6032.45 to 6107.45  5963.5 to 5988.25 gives -2.5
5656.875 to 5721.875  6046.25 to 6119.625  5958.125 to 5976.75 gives -1.6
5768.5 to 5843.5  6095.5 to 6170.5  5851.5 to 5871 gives -2.2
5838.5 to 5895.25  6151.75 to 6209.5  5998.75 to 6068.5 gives -3.4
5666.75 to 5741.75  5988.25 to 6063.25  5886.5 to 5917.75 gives -1.9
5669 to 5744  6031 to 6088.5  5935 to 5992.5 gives -2.7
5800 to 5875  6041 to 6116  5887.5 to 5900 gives -1.6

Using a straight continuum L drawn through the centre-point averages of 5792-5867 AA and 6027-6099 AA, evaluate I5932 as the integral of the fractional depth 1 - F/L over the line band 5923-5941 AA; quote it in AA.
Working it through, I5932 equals -2.3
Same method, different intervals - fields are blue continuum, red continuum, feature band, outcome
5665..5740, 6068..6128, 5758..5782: 1.0 AA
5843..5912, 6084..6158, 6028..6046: 0.0 AA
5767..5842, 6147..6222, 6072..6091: -1.7 AA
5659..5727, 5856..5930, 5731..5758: 1.0 AA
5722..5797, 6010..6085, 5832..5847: 2.8 AA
